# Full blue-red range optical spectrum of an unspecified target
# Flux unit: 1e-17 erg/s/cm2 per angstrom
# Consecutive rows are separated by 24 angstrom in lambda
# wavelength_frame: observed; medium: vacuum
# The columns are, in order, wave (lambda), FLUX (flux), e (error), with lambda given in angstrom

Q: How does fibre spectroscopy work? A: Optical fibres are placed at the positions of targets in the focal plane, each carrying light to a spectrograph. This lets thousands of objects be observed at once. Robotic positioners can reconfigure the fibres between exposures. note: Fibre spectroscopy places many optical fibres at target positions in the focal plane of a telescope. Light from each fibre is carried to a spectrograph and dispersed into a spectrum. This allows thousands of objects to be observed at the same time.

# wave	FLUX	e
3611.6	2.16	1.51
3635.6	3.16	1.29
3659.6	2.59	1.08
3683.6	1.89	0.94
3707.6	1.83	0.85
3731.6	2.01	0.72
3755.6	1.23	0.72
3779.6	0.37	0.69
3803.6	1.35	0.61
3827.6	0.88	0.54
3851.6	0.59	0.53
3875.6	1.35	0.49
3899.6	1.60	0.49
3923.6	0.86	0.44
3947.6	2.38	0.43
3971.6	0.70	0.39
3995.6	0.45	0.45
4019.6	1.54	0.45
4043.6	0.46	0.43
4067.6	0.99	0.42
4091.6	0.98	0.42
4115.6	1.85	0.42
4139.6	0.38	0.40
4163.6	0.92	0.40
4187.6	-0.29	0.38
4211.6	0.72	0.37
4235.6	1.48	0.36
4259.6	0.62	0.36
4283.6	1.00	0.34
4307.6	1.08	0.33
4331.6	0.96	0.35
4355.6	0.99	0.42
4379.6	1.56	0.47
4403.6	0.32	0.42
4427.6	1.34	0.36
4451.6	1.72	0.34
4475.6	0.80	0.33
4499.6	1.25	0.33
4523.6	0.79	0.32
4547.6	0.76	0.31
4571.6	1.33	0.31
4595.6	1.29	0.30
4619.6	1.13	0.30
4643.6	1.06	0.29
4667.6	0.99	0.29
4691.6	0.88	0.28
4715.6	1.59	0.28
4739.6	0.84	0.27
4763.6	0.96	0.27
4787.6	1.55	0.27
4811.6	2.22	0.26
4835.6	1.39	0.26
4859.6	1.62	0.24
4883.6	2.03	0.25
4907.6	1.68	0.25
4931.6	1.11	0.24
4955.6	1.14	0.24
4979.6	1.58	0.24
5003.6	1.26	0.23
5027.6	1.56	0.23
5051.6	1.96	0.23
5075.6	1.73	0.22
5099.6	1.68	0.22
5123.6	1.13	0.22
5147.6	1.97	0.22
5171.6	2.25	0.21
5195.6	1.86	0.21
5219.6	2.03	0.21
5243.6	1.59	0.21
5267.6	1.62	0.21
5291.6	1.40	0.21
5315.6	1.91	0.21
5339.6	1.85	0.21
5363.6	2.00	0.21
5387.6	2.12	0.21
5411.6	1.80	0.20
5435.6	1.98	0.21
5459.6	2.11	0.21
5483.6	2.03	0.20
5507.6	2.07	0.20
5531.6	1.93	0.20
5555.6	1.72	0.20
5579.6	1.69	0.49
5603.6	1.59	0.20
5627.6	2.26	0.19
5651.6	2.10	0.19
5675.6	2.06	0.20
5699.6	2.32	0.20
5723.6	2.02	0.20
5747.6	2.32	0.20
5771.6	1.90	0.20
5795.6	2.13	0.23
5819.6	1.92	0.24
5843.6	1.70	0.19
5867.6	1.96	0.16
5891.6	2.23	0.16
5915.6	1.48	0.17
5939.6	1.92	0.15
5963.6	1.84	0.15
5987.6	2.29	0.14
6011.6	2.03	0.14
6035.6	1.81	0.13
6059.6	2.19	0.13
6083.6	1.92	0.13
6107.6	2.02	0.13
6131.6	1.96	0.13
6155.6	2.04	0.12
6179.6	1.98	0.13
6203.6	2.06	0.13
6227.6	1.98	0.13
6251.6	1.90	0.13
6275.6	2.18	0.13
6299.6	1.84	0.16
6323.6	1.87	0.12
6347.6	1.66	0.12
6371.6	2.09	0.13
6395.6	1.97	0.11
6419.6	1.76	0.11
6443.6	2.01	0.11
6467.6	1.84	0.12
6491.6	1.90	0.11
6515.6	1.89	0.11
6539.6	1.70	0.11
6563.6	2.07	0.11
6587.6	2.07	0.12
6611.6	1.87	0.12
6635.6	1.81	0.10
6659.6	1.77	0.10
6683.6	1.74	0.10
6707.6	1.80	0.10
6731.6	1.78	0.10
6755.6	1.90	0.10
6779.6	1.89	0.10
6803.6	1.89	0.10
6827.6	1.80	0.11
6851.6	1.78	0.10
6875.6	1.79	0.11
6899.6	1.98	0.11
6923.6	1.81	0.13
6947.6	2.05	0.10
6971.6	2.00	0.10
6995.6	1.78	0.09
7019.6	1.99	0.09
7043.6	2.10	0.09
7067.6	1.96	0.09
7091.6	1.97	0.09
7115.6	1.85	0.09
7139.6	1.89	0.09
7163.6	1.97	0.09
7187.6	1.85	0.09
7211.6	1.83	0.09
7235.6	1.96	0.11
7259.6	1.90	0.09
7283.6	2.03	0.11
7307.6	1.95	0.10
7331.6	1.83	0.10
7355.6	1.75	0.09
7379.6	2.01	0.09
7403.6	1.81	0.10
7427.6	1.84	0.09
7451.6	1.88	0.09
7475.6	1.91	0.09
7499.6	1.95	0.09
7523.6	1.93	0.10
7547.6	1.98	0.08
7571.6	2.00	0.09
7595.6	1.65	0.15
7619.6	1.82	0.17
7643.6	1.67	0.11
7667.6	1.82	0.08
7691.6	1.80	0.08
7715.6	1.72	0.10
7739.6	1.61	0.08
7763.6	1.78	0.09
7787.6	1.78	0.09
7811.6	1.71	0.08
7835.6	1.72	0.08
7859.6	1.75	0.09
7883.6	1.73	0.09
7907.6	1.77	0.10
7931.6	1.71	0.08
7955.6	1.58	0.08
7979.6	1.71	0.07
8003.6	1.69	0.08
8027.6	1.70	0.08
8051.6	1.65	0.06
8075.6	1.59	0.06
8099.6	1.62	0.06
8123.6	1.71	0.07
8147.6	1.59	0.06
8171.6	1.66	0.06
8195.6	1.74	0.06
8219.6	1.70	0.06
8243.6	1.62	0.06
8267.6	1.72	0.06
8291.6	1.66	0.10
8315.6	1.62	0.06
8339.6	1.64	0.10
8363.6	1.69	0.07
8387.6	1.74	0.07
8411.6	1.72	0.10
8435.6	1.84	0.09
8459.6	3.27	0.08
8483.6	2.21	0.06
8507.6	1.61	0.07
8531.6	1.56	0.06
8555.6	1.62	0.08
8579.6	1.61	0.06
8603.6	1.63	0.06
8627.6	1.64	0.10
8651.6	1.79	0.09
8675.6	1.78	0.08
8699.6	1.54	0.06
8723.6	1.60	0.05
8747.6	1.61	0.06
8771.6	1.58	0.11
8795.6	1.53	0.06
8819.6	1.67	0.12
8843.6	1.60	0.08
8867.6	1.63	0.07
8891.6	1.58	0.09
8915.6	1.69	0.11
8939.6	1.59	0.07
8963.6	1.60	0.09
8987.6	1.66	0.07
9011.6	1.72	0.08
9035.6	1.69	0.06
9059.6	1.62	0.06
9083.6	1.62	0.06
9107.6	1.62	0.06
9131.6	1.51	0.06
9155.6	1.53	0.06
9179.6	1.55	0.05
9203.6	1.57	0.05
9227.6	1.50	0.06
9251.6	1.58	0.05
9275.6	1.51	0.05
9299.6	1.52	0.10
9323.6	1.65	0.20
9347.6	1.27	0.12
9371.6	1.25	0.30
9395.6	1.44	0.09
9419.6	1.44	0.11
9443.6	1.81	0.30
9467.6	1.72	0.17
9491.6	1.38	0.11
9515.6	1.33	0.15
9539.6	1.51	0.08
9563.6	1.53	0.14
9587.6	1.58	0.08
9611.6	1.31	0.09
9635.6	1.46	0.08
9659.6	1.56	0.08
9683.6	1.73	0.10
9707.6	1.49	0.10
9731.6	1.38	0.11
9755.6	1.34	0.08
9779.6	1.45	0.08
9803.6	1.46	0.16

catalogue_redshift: 0.29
